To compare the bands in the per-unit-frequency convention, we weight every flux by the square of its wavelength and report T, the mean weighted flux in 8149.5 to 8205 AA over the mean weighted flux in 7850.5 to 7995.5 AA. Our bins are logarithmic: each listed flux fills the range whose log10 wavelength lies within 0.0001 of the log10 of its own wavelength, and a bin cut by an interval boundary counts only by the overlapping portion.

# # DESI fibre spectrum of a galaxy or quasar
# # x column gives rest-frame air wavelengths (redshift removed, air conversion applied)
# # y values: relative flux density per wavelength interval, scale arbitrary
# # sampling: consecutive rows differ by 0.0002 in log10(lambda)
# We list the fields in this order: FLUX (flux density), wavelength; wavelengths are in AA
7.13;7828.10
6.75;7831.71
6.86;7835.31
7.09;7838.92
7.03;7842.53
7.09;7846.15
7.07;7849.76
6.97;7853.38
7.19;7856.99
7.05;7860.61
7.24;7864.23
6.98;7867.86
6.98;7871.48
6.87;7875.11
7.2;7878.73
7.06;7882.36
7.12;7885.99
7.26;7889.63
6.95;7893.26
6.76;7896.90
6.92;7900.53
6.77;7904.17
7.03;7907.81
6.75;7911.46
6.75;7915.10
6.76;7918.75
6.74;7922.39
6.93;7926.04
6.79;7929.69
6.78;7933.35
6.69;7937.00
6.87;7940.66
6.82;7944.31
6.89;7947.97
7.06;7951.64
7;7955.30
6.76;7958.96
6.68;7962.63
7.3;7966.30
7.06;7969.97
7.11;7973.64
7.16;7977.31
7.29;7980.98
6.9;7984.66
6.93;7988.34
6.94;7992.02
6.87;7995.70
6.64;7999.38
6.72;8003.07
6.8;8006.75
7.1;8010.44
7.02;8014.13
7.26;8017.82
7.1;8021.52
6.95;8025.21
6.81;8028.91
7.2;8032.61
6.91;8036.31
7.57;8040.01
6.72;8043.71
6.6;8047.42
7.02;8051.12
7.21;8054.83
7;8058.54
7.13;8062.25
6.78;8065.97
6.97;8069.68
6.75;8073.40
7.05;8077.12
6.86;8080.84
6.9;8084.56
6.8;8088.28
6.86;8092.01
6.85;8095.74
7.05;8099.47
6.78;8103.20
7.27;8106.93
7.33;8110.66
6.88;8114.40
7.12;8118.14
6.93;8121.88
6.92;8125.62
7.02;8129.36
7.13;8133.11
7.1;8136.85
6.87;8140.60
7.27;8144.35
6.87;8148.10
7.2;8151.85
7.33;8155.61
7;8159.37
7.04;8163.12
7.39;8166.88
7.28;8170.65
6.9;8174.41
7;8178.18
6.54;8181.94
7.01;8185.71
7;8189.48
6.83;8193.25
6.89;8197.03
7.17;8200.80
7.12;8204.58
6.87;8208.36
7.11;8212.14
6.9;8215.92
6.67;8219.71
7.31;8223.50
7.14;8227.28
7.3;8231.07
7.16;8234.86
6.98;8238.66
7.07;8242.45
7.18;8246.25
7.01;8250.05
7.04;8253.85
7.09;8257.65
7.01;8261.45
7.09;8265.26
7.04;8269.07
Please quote 1.08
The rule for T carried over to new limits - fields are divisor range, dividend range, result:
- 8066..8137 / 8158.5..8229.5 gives 1.03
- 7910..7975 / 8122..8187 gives 1.08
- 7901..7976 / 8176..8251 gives 1.09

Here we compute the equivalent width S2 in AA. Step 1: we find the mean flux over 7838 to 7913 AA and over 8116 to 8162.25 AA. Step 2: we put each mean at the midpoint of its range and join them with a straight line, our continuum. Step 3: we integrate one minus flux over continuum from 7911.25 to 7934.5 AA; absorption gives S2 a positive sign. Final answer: 0.8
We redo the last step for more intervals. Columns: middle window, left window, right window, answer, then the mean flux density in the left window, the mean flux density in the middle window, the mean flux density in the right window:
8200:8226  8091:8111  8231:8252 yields 0.2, 7.01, 7.02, 7.1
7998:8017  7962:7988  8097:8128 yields 0.5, 7.08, 6.88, 7.03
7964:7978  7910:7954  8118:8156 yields -0.6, 6.82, 7.14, 7.06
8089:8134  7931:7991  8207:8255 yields 0.1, 6.95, 7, 7.06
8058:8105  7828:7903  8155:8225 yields 0.7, 7.02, 6.9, 7.01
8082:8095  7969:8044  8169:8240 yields 0.3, 7.01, 6.85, 7.01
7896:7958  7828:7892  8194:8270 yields 1.8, 7.05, 6.84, 7.05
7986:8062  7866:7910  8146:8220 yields 0.3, 6.99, 6.97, 7.01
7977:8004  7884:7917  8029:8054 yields 0.2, 6.92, 6.92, 7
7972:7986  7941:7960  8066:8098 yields -0.4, 6.91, 7.12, 6.88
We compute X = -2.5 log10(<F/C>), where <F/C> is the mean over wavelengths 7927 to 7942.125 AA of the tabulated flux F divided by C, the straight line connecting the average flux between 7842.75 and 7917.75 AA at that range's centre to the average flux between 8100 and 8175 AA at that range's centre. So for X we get 0.036 mag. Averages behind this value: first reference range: 7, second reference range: 7.08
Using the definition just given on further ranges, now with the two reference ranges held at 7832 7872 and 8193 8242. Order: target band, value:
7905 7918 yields 0.03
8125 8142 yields 0.00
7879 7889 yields -0.01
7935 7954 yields 0.03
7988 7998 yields 0.02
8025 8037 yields 0.01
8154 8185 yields 0.00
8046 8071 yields 0.01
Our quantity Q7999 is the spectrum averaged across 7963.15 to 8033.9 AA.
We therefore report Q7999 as 7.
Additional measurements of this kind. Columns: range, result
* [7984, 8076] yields 6.96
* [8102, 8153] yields 7.05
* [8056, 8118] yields 6.96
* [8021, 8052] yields 6.98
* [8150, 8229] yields 7.03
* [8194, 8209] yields 7.01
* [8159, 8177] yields 7.13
